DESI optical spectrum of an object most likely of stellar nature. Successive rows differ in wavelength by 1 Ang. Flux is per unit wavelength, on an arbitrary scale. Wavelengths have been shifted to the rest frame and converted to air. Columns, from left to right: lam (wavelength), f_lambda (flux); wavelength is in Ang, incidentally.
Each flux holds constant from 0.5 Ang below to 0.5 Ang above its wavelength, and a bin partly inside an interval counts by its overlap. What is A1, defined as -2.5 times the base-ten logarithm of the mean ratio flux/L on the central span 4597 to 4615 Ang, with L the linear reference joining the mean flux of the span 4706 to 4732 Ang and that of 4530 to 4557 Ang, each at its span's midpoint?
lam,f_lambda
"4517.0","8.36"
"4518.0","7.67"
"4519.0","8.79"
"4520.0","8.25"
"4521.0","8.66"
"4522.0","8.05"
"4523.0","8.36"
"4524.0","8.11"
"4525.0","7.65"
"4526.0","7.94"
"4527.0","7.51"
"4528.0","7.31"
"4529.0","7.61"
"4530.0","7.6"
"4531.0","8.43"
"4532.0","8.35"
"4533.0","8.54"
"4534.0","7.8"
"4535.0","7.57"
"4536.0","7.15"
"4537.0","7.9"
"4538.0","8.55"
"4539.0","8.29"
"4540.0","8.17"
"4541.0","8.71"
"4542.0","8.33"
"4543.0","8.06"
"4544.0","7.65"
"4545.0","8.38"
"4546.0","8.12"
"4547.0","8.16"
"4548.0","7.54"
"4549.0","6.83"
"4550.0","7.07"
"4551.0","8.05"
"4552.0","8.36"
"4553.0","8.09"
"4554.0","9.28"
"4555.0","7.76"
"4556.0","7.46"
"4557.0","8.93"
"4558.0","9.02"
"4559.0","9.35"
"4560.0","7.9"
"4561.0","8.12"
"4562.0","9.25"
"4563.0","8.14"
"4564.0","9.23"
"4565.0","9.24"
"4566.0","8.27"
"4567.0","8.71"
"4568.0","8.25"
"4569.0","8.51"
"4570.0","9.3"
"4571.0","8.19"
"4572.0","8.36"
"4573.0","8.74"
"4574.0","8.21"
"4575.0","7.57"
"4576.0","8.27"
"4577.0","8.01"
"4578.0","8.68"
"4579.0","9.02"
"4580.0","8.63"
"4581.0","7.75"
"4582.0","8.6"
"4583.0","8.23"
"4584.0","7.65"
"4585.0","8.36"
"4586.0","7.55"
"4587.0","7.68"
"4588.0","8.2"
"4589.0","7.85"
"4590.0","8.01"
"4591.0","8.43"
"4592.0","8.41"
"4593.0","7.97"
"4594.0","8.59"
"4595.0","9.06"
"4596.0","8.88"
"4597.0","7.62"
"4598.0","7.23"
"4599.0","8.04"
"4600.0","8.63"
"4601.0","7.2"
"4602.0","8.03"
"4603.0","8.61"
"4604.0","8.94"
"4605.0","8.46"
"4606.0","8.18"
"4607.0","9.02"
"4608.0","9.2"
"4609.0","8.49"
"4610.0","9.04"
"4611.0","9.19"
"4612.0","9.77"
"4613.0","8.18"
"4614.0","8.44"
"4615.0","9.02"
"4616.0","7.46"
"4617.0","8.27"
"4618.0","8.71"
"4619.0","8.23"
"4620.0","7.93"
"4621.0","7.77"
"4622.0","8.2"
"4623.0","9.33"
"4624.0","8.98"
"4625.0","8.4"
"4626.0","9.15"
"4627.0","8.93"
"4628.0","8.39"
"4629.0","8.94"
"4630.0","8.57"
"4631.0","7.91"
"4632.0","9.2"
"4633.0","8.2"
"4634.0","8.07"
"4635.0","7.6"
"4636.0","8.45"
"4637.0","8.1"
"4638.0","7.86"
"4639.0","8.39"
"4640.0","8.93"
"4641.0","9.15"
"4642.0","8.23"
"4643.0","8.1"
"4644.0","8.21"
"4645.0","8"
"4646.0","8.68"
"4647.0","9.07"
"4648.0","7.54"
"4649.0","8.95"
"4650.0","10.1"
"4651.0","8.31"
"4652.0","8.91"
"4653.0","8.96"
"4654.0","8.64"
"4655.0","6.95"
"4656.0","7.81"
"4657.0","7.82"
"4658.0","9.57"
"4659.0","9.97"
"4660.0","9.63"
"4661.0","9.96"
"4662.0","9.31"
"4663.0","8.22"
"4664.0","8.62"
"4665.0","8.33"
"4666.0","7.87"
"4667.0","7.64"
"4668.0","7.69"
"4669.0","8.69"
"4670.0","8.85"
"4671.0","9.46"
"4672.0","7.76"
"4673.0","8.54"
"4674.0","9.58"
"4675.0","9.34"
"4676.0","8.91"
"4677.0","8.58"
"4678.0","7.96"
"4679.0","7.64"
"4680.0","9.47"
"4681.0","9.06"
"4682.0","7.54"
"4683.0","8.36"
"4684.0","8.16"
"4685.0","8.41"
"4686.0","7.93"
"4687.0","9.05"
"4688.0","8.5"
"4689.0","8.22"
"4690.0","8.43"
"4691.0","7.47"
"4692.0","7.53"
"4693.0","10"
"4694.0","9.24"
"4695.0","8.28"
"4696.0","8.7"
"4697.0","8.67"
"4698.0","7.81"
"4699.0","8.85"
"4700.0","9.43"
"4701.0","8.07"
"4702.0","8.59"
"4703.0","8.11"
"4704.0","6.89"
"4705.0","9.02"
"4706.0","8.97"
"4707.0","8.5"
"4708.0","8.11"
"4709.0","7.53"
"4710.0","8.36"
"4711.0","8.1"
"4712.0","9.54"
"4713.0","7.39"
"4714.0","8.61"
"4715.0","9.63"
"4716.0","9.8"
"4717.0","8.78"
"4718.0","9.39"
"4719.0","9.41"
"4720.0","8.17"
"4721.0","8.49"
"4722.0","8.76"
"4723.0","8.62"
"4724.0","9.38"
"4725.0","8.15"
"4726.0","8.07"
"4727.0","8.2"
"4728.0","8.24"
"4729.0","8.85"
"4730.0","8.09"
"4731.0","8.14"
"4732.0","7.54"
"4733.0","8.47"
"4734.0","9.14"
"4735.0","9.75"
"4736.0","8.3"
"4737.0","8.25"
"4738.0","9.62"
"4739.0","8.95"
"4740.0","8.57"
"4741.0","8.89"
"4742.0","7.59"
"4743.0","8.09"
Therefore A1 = -0.04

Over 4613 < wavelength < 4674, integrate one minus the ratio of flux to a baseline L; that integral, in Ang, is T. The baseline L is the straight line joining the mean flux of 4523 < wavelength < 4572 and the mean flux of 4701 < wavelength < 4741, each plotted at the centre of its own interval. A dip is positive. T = -0.88 Ang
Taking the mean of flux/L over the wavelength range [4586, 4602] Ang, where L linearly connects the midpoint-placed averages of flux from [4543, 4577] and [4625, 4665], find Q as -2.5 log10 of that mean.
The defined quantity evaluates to 0.04 mag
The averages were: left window 8.3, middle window 8.1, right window 8.59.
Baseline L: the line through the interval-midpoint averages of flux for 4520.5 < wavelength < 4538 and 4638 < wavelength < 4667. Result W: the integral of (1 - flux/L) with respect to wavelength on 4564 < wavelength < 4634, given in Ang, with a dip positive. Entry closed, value -0.9 Ang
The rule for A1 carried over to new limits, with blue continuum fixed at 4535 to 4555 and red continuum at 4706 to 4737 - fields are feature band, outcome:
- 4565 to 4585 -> -0.04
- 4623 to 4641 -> -0.03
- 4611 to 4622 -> -0.02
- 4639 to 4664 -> -0.04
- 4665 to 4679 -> -0.01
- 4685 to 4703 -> 0.00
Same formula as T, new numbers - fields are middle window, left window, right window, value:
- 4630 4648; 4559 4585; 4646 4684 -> 0.5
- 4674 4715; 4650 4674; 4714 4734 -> 0.9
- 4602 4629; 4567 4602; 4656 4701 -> -0.9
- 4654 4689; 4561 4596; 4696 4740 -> -0.2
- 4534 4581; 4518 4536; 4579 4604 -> -1.2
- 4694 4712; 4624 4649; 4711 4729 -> 0.5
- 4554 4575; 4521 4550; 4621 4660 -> -1.1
